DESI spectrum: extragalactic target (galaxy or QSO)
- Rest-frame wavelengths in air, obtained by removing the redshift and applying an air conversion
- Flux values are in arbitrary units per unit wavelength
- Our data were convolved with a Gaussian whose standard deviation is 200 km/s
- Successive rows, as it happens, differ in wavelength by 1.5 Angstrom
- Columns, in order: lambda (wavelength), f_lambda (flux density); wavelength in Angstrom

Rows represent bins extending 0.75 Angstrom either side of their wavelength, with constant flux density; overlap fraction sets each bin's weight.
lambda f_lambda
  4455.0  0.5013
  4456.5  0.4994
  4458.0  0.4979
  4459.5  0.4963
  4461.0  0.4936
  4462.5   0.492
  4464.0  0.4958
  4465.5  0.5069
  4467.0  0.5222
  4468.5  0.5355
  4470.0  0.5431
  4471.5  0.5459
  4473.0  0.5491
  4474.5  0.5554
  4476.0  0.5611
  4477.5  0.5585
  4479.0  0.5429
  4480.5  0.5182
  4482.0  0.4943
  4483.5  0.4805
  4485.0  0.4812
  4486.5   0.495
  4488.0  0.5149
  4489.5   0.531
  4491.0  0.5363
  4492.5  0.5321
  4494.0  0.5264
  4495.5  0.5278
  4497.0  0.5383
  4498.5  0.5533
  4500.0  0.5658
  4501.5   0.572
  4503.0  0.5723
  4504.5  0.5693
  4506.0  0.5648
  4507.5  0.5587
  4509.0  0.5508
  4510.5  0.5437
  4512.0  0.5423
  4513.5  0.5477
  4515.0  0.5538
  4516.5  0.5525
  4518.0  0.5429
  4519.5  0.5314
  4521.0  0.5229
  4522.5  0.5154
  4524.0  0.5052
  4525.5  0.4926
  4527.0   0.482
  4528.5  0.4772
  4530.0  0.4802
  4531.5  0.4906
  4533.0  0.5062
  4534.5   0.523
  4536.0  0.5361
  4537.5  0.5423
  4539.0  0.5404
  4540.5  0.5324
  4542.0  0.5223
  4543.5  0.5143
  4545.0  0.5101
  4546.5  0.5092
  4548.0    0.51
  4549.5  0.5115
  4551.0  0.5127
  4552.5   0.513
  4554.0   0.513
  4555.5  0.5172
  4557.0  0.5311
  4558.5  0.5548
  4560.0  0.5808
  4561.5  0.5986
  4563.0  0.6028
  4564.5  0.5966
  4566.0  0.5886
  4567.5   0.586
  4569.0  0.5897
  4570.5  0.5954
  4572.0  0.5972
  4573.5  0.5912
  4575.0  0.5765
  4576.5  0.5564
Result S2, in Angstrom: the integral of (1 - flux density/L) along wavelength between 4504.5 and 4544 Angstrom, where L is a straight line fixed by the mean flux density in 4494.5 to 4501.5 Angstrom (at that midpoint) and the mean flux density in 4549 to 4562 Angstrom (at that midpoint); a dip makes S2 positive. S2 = 1.2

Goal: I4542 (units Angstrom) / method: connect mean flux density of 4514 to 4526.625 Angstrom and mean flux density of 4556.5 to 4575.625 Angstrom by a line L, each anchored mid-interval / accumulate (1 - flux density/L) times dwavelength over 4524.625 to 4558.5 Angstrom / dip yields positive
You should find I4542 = 2.5 Angstrom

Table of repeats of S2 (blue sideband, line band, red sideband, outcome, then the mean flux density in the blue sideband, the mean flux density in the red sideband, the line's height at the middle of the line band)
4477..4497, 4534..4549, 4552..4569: 0.8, 0.519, 0.564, 0.552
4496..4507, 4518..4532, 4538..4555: 0.9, 0.561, 0.518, 0.538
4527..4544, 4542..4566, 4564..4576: 0.7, 0.514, 0.589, 0.554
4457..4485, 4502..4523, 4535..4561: -1.0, 0.52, 0.527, 0.524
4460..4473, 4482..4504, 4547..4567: -0.1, 0.518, 0.548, 0.527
